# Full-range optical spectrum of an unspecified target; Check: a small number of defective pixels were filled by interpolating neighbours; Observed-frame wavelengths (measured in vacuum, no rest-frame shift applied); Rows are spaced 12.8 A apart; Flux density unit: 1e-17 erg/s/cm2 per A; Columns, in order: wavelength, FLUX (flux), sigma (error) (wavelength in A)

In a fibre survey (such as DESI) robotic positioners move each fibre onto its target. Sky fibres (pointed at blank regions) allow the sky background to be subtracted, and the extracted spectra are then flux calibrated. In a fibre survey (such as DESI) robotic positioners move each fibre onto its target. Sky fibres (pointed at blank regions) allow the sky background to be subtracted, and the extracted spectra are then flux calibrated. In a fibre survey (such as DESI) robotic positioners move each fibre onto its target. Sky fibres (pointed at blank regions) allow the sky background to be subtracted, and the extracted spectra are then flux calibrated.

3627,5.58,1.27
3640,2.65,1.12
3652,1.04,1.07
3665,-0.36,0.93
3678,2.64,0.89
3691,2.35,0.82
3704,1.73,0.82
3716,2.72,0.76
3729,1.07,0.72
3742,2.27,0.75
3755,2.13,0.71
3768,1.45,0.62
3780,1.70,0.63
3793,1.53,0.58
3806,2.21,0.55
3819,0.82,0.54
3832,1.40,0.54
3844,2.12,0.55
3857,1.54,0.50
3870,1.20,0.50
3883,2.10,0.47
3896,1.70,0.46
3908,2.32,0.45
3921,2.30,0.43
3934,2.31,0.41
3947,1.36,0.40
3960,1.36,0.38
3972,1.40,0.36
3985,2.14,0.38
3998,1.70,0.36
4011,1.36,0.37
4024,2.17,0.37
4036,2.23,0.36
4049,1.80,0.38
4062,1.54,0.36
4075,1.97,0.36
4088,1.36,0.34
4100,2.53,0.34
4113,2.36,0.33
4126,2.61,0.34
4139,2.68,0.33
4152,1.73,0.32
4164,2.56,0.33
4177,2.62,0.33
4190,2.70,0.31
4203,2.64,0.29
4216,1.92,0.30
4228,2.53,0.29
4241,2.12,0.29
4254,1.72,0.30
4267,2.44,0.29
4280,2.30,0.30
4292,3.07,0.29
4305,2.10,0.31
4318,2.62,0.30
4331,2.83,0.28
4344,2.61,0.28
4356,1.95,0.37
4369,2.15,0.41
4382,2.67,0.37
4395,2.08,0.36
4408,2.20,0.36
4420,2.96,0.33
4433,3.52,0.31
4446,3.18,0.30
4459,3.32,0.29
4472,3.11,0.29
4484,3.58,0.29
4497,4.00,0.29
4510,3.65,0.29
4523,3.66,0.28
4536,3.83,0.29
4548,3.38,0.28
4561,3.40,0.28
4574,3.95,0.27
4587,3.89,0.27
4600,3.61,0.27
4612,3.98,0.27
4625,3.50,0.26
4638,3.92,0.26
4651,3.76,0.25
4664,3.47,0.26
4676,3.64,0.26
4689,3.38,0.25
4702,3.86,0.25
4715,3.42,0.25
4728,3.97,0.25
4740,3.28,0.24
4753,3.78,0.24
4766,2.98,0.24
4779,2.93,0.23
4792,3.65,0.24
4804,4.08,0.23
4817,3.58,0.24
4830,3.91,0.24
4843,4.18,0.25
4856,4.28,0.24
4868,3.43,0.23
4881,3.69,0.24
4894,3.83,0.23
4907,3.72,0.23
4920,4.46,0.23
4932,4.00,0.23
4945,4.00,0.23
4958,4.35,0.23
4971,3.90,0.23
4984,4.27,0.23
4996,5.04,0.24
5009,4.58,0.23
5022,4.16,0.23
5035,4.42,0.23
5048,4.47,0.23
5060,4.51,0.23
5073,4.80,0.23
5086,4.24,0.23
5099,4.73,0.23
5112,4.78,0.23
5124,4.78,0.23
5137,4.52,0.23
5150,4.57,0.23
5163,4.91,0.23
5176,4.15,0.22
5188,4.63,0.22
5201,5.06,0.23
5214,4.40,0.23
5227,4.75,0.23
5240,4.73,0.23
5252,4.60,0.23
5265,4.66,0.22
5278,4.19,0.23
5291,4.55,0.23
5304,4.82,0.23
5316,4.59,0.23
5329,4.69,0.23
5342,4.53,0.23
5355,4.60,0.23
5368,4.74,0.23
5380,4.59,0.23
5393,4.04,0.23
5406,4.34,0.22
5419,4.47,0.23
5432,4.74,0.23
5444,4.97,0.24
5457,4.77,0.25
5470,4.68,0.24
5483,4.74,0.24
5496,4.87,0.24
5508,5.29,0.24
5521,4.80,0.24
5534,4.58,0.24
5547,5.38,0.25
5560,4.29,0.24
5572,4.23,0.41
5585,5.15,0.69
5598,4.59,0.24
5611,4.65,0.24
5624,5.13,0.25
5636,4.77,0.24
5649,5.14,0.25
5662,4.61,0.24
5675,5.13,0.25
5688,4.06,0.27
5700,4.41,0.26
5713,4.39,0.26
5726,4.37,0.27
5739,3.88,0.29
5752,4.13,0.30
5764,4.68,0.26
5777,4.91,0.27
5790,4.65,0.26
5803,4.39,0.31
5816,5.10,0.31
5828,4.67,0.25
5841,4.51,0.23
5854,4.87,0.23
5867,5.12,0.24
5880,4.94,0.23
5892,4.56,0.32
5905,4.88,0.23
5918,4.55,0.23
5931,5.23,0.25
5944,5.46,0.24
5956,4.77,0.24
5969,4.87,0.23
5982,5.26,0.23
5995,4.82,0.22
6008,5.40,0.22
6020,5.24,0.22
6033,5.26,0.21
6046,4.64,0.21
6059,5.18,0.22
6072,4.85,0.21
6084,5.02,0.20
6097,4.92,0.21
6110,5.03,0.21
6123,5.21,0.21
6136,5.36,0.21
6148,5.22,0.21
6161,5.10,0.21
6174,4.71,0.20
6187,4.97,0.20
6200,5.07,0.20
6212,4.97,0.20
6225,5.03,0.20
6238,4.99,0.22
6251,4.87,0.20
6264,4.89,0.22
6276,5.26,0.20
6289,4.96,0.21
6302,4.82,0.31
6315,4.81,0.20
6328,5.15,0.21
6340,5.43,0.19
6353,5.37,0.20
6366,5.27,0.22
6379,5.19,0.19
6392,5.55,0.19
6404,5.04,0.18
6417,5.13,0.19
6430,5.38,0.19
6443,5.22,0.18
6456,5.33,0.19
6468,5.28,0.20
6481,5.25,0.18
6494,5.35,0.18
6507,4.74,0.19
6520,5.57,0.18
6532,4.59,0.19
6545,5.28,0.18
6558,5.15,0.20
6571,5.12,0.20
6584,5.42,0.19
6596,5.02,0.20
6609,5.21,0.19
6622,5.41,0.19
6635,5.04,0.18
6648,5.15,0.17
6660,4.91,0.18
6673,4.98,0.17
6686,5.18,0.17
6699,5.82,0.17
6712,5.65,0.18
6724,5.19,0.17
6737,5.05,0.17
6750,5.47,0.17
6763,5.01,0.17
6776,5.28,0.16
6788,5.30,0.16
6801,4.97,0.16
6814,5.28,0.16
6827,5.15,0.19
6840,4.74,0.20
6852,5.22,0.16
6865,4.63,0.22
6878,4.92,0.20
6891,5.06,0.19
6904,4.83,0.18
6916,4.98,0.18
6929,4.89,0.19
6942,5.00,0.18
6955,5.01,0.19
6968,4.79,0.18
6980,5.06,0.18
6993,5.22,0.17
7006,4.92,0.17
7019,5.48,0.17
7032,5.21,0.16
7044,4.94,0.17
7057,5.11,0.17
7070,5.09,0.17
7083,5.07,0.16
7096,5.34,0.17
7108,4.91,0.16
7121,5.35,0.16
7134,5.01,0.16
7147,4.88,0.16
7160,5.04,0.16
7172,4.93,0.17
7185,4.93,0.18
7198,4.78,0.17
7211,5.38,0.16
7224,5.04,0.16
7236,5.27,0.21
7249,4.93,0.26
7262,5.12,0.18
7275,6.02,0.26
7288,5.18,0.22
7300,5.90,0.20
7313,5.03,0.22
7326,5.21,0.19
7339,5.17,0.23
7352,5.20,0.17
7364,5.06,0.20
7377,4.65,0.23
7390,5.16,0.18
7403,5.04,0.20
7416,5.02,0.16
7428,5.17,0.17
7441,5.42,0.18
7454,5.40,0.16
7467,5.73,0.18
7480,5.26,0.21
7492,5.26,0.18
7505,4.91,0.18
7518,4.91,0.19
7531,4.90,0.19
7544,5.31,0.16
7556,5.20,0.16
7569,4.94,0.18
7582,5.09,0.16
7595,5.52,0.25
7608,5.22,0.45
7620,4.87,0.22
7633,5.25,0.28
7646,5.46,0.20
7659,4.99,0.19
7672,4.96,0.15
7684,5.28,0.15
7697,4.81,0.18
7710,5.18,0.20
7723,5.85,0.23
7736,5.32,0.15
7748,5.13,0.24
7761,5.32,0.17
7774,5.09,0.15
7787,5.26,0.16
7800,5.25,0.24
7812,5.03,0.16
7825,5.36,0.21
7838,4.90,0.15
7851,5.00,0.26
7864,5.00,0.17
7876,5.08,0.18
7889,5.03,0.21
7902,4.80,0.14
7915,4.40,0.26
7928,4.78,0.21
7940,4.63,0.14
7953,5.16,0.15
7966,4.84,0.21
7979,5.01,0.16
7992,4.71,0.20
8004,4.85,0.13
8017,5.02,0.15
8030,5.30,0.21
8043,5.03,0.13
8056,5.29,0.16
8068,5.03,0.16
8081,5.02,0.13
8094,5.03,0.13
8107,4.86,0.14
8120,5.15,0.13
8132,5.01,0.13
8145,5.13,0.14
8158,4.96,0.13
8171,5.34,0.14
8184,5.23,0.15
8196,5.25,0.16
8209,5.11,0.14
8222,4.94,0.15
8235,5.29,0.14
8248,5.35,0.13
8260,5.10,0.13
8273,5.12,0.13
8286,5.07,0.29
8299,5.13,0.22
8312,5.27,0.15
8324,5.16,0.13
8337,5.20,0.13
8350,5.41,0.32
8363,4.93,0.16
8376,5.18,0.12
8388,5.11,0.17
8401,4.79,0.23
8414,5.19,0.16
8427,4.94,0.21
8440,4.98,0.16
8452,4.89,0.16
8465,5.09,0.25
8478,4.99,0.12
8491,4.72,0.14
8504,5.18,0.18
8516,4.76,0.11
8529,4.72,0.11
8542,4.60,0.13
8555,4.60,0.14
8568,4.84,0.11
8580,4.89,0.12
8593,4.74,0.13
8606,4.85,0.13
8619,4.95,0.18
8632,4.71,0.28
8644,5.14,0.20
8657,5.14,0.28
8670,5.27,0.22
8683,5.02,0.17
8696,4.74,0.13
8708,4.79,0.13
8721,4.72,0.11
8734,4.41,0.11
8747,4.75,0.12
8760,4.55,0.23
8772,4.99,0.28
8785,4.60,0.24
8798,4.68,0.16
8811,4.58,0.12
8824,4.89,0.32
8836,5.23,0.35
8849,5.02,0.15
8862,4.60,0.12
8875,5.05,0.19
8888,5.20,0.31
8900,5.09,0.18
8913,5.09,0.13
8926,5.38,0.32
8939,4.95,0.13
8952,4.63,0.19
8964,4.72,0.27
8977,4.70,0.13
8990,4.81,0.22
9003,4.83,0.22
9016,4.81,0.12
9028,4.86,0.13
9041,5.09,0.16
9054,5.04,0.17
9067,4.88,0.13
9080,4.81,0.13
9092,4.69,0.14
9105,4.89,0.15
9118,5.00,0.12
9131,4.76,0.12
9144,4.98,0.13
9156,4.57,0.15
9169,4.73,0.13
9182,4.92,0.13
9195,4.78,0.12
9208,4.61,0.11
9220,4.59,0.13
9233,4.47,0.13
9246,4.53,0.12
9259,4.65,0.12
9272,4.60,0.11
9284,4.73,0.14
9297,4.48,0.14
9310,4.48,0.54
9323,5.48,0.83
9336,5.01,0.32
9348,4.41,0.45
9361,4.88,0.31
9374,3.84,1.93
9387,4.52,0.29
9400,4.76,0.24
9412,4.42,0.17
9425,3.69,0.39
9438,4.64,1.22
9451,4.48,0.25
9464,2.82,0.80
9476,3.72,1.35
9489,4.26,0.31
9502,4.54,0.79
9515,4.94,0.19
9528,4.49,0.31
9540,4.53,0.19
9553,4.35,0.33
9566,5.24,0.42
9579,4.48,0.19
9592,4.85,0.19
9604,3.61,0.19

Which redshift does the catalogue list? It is 0.109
